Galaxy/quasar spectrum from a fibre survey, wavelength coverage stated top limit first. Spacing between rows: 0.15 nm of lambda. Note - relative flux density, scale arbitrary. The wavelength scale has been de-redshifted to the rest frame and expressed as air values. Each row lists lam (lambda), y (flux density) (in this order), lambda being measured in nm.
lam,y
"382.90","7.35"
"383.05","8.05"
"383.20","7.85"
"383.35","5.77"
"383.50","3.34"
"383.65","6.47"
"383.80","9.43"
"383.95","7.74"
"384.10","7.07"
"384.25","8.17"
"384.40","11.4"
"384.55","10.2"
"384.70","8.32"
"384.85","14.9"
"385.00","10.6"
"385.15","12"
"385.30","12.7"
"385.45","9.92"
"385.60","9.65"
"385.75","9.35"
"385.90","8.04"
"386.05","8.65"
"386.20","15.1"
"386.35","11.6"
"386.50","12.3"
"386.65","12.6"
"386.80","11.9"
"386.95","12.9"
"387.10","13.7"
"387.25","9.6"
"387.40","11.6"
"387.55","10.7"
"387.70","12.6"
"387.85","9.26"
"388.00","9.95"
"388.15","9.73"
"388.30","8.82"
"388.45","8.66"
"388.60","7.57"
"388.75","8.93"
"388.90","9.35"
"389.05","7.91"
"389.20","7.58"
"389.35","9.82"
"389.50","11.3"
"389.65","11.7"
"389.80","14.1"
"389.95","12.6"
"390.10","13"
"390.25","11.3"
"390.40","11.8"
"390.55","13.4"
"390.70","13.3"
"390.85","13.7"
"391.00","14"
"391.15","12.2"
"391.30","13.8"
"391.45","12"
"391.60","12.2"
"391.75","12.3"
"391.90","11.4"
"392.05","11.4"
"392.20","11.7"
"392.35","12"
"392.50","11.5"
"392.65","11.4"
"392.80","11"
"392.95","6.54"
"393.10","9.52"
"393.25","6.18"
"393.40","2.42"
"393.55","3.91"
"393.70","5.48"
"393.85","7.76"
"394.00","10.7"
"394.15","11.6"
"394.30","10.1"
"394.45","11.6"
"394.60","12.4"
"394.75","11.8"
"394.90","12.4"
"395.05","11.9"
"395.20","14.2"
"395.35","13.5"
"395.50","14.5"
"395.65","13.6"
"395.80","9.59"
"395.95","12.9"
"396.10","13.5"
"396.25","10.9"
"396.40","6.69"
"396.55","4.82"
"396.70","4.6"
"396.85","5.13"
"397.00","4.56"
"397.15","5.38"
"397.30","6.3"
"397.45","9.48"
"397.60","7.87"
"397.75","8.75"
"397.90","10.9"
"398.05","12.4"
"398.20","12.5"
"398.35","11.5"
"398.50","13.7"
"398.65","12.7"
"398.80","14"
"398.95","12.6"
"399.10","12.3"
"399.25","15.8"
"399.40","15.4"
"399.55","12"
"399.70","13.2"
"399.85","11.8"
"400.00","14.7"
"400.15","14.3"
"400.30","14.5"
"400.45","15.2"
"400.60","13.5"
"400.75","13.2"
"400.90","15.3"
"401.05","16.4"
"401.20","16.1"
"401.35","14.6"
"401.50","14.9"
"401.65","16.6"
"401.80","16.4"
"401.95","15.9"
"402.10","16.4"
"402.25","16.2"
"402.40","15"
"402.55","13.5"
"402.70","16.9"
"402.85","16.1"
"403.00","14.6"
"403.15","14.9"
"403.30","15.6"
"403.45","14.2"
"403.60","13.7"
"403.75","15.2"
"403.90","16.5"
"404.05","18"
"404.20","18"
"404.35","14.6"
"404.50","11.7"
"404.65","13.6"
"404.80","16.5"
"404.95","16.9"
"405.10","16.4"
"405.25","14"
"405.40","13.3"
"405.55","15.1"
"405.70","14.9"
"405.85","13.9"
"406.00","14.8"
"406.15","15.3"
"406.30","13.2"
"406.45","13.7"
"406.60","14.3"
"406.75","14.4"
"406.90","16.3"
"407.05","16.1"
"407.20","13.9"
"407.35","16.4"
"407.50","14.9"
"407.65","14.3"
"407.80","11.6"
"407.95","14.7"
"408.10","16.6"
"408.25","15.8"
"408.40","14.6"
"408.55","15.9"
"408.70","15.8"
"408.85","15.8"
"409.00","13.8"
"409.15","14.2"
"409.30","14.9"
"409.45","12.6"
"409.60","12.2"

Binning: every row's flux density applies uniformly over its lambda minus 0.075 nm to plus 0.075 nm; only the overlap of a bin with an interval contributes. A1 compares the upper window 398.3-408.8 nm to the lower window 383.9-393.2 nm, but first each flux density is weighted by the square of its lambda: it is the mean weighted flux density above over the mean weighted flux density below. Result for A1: 1.46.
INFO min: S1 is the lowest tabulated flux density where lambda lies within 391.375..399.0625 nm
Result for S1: 2.42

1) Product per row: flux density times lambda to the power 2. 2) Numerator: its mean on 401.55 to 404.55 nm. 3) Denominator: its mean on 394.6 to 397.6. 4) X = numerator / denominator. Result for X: 1.6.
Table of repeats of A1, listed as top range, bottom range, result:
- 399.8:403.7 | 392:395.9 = 1.51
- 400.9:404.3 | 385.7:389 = 1.60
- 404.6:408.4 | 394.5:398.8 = 1.50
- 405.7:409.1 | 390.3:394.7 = 1.51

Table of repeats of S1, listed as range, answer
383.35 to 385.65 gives 3.34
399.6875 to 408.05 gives 11.6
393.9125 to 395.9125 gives 9.59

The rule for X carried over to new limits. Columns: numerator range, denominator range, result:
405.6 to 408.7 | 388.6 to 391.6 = 1.39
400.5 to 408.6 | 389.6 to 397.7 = 1.53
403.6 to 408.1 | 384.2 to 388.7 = 1.53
